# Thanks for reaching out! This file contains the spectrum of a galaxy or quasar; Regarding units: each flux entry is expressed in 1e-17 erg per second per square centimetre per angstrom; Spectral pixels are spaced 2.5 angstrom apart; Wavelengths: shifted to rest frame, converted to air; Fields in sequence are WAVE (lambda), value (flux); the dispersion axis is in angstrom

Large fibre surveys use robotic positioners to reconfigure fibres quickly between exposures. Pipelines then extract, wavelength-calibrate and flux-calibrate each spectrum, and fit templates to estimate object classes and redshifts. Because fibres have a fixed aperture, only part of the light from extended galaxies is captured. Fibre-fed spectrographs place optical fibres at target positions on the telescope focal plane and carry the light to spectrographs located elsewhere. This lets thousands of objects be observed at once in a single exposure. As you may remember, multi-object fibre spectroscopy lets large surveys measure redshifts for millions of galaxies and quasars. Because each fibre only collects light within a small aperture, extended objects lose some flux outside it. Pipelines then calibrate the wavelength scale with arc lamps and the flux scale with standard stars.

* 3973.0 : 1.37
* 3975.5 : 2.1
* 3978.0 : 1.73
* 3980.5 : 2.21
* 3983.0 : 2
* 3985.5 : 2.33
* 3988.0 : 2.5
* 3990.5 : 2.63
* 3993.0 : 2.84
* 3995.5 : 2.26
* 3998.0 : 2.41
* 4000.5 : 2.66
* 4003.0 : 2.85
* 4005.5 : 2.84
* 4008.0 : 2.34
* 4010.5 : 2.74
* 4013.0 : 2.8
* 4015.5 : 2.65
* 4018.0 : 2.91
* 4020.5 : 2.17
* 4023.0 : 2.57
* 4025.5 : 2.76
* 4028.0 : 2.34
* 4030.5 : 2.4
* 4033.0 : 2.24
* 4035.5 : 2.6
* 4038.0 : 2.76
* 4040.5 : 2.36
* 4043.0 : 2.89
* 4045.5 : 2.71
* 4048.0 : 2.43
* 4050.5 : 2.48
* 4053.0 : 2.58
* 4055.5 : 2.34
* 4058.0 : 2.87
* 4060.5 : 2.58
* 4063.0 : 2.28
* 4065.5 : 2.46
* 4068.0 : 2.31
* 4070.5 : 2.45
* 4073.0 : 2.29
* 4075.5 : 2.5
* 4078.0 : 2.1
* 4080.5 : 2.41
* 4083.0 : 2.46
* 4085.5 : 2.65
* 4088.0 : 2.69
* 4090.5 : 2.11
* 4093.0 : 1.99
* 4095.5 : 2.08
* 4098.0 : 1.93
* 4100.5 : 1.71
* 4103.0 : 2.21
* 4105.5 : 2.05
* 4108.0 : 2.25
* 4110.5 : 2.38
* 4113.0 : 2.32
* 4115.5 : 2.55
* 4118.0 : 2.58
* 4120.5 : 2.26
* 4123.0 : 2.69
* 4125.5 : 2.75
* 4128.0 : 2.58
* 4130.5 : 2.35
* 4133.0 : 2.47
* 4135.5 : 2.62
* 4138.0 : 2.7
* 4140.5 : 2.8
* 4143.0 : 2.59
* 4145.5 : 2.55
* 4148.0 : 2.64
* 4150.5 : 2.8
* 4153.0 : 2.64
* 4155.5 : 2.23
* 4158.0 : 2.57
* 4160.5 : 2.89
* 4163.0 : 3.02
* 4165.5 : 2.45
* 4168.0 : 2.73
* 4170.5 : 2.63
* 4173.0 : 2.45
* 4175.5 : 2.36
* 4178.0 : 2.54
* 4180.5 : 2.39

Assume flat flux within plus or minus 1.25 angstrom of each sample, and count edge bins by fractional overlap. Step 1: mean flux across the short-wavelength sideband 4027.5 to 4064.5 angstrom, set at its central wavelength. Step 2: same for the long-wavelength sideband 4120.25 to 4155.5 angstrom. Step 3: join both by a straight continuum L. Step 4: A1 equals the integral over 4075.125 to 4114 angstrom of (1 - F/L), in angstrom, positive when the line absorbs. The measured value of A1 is 5.02 angstrom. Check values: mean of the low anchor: 2.53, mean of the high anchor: 2.6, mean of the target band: 2.23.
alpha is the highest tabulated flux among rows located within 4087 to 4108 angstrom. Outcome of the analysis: 2.69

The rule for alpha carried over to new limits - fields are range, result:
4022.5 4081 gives 2.89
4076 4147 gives 2.8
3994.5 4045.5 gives 2.91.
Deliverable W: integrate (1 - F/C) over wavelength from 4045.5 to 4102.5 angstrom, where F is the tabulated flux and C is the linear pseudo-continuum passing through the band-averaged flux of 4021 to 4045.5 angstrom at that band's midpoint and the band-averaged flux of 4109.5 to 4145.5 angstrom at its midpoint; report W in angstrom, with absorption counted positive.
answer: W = 4.2 angstrom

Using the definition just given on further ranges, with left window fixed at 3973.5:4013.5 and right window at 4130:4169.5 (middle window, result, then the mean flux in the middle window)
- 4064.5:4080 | 1.1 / 2.35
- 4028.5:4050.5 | -0.4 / 2.54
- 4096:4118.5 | 3.3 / 2.2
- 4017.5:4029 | -0.3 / 2.53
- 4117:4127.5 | 0.1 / 2.57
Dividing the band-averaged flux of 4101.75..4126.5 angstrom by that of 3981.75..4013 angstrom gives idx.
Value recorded 0.94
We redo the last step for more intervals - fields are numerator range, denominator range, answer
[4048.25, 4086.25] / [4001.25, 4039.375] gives 0.94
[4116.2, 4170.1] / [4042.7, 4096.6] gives 1.07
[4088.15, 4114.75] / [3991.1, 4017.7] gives 0.81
